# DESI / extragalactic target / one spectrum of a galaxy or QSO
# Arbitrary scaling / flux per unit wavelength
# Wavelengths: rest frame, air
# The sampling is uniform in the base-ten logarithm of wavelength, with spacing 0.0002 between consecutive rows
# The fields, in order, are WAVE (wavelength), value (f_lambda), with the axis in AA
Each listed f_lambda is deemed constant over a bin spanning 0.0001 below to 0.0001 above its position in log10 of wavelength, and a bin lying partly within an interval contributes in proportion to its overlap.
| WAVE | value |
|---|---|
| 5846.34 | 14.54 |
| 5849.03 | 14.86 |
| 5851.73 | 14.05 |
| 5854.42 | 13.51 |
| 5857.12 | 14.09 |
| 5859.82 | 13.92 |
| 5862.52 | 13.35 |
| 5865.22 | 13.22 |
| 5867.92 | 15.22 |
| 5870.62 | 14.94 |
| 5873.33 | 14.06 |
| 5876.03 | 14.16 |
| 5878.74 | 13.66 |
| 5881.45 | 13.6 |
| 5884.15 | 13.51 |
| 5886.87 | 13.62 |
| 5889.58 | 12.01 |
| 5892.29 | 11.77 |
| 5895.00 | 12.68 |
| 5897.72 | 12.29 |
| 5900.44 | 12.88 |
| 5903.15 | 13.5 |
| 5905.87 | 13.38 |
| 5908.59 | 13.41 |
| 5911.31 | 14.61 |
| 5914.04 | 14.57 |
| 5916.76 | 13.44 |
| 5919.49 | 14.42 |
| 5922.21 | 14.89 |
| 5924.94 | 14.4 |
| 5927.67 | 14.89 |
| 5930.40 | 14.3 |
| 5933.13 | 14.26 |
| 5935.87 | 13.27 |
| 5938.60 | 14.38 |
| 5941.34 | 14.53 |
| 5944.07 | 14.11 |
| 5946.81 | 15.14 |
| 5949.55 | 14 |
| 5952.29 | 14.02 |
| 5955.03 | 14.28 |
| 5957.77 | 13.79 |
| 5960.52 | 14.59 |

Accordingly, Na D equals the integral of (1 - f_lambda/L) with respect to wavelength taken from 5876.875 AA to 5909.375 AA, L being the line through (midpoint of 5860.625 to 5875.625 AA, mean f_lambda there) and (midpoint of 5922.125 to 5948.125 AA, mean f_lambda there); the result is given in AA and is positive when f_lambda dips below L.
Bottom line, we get 2.7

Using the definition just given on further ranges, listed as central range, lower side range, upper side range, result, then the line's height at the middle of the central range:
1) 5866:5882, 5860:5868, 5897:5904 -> -0.91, 13.5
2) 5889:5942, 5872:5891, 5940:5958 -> 0.79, 13.9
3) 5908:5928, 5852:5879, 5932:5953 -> -0.25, 14.2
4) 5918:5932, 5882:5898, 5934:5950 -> -0.83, 13.8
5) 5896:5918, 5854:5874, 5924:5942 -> 1.08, 14.2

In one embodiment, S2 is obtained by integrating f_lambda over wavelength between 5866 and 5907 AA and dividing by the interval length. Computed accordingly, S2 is 13.4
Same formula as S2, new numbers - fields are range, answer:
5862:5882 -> 14.1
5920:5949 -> 14.4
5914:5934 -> 14.4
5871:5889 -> 13.8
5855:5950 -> 13.8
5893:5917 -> 13.4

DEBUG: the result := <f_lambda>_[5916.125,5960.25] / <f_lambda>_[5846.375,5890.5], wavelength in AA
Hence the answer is 1.03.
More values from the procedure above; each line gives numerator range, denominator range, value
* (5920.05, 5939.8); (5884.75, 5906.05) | 1.12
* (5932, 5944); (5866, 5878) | 0.97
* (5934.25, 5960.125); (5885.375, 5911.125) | 1.10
